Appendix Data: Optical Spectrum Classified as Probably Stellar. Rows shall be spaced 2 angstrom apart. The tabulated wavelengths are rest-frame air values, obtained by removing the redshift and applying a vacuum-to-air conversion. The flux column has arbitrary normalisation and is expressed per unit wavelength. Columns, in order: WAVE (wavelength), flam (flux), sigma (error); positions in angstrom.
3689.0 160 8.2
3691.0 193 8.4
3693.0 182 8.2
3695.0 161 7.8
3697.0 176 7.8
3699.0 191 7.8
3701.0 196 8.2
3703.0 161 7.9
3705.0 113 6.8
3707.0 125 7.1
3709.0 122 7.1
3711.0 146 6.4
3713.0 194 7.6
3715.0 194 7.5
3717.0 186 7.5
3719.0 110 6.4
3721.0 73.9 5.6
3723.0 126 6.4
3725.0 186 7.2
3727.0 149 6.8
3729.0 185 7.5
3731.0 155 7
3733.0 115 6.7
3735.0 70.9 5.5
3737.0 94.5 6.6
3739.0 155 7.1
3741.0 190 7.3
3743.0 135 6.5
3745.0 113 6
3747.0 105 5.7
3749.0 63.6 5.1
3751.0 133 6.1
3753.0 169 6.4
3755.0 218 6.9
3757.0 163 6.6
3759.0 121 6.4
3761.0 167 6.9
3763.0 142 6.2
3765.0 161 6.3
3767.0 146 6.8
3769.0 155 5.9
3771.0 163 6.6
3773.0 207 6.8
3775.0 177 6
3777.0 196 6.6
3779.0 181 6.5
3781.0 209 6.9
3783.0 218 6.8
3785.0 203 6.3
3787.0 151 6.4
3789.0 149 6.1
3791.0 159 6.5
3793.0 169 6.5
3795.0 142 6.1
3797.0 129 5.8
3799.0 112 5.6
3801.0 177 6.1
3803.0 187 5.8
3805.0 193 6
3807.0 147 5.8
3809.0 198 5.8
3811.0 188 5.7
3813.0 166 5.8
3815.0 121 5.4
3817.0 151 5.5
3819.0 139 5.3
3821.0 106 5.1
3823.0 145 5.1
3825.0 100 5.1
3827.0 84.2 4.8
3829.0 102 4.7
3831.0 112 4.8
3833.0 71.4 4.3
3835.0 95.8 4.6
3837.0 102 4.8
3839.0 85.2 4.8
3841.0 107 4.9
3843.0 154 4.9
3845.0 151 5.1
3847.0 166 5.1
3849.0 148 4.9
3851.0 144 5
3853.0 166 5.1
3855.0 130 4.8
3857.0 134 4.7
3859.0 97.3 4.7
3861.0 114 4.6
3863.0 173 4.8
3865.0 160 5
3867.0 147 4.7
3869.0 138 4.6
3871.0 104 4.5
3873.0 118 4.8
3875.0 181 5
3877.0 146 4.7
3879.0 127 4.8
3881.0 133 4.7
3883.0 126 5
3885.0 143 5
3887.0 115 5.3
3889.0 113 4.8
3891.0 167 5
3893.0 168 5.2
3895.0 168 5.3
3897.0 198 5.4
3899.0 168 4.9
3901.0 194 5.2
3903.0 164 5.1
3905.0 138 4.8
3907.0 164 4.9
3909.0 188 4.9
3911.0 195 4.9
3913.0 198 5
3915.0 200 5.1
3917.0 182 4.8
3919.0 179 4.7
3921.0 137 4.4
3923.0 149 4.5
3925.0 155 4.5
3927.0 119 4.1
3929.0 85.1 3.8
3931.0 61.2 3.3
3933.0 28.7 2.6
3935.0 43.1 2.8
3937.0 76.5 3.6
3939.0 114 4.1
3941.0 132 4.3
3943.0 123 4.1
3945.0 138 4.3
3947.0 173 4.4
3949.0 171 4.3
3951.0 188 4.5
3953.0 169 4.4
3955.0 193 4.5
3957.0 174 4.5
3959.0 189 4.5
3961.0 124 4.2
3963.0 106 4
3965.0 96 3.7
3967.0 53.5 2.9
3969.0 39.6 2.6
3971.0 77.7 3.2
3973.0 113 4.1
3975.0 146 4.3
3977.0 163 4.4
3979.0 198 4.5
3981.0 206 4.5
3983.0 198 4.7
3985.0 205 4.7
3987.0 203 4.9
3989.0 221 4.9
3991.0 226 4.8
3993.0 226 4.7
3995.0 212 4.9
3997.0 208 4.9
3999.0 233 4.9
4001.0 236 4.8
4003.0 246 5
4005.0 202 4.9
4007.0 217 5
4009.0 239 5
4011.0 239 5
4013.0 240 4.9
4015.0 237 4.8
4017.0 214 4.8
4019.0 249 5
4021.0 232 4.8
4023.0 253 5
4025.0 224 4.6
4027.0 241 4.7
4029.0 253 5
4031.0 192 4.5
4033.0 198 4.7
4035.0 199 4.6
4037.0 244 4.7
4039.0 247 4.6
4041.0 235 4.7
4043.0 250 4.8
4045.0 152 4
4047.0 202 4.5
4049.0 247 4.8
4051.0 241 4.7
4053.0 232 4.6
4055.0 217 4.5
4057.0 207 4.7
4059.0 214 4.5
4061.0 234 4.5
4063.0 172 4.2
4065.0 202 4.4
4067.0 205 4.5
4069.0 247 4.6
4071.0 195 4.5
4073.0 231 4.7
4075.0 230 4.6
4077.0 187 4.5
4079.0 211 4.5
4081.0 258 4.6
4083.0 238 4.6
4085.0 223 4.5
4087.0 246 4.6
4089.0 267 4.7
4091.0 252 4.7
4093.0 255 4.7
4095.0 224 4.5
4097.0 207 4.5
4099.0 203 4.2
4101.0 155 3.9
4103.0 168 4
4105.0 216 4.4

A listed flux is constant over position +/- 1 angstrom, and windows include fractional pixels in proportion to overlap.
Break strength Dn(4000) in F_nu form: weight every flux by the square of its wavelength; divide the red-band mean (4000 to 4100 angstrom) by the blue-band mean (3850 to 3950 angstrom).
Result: 1.7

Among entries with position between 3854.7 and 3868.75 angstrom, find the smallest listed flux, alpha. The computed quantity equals 97.3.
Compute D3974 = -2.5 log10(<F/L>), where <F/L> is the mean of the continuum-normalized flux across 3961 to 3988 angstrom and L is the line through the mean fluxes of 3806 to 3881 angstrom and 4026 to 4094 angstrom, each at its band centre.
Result 0.34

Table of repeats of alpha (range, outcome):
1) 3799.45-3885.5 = 71.4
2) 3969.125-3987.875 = 77.7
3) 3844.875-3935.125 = 28.7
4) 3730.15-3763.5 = 63.6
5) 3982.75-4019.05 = 198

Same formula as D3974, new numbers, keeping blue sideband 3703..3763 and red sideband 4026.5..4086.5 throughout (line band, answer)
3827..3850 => 0.39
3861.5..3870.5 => 0.16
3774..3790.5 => -0.20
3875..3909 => 0.17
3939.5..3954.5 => 0.23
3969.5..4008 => 0.05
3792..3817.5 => -0.01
